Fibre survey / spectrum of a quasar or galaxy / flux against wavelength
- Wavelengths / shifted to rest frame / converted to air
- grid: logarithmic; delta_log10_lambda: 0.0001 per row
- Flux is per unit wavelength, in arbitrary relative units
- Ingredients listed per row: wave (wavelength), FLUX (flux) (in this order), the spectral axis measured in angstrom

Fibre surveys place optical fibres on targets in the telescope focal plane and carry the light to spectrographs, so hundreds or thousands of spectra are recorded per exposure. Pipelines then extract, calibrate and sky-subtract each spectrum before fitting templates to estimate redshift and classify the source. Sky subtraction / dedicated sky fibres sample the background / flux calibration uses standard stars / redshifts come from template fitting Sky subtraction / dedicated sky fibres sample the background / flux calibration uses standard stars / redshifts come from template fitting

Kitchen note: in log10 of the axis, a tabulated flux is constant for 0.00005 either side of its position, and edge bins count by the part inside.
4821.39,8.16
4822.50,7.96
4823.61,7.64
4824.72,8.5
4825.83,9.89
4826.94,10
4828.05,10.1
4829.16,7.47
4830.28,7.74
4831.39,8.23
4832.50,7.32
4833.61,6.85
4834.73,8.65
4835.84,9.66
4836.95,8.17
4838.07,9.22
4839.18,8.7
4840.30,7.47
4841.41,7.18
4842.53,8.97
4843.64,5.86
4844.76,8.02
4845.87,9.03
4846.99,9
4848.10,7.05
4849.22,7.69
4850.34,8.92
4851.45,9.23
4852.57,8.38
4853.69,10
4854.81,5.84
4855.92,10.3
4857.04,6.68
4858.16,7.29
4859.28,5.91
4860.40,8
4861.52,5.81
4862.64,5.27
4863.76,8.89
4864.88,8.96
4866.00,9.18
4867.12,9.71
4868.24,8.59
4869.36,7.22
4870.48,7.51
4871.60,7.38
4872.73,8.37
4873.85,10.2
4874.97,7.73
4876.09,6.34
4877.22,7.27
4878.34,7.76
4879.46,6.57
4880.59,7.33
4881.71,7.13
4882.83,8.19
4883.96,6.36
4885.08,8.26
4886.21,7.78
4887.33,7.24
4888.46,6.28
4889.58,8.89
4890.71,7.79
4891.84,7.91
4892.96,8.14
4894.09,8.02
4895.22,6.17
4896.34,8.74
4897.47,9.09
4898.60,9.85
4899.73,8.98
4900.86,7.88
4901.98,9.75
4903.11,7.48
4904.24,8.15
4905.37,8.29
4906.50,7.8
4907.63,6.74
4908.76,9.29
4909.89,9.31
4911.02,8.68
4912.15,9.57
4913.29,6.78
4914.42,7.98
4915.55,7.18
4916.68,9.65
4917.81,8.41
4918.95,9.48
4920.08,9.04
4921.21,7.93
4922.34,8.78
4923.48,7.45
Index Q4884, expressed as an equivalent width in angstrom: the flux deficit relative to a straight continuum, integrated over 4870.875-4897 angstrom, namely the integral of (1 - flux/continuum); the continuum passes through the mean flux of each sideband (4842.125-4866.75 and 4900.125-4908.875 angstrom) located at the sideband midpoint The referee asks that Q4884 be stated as 1.3 angstrom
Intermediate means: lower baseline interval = 7.93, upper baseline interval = 8.13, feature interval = 7.65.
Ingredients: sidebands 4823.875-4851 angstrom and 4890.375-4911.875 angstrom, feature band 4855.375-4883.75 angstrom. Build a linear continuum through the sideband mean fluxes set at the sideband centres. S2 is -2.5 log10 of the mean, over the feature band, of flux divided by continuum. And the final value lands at 0.08 mag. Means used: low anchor 8.32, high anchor 8.34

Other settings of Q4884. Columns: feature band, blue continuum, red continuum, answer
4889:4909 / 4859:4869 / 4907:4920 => 0.09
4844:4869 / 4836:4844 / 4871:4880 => -0.48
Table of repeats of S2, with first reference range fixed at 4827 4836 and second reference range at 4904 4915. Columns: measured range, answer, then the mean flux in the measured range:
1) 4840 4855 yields 0.023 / 8.11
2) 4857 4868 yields 0.087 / 7.64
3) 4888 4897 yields 0.066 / 7.78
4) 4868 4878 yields 0.061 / 7.82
